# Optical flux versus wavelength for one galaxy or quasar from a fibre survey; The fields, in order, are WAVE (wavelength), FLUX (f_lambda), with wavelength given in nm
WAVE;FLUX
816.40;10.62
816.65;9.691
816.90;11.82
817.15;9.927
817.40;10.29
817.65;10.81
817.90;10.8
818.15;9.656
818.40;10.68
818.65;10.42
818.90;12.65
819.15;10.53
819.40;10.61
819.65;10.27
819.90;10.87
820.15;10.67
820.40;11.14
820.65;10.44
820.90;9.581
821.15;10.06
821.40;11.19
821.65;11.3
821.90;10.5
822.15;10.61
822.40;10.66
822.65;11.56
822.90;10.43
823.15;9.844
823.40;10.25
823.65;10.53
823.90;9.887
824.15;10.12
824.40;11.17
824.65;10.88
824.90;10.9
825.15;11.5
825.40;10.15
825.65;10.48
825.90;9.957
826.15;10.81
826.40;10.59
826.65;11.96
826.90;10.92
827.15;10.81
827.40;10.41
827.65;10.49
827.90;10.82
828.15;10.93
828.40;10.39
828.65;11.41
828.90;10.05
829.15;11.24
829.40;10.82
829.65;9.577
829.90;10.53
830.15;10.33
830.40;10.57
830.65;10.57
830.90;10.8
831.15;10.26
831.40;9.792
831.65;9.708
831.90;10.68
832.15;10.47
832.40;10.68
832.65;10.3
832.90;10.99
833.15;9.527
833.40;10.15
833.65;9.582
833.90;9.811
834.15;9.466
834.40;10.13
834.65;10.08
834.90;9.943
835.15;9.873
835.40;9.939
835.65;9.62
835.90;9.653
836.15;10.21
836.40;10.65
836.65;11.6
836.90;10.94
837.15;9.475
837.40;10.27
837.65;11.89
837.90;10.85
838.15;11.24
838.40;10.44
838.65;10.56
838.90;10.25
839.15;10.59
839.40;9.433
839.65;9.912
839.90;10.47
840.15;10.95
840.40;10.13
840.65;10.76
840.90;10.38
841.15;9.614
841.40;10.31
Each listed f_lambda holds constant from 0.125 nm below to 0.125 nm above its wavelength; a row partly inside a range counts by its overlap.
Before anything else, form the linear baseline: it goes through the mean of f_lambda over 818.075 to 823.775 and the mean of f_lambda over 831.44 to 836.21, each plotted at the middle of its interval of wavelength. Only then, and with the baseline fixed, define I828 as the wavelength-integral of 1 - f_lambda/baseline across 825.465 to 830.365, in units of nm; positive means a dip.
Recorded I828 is -0.16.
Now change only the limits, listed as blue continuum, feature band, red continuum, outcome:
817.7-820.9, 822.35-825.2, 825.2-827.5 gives 0.02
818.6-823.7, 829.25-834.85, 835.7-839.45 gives 0.19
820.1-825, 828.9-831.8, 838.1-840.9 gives 0.04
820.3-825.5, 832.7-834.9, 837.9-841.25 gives 0.10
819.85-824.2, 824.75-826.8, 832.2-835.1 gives -0.08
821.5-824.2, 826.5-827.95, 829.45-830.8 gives -0.07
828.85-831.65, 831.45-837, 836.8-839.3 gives 0.18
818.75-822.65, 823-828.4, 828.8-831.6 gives -0.03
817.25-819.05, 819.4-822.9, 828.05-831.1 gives 0.01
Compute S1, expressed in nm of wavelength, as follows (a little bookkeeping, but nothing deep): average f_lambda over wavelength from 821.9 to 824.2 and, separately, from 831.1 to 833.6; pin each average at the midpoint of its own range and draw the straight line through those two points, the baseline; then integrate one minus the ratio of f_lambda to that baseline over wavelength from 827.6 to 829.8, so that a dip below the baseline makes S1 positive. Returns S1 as -0.07 nm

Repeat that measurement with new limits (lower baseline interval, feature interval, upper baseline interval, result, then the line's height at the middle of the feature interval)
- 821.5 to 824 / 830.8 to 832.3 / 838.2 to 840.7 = 0.03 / 10.5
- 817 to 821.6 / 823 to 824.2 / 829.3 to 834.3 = 0.04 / 10.5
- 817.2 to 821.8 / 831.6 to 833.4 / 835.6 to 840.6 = 0.03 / 10.5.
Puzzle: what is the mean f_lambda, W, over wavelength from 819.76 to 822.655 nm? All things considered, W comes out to 10.7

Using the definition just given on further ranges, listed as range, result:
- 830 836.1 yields 10.1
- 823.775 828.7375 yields 10.7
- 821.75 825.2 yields 10.6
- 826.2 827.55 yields 10.9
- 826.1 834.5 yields 10.5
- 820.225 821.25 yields 10.3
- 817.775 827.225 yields 10.7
